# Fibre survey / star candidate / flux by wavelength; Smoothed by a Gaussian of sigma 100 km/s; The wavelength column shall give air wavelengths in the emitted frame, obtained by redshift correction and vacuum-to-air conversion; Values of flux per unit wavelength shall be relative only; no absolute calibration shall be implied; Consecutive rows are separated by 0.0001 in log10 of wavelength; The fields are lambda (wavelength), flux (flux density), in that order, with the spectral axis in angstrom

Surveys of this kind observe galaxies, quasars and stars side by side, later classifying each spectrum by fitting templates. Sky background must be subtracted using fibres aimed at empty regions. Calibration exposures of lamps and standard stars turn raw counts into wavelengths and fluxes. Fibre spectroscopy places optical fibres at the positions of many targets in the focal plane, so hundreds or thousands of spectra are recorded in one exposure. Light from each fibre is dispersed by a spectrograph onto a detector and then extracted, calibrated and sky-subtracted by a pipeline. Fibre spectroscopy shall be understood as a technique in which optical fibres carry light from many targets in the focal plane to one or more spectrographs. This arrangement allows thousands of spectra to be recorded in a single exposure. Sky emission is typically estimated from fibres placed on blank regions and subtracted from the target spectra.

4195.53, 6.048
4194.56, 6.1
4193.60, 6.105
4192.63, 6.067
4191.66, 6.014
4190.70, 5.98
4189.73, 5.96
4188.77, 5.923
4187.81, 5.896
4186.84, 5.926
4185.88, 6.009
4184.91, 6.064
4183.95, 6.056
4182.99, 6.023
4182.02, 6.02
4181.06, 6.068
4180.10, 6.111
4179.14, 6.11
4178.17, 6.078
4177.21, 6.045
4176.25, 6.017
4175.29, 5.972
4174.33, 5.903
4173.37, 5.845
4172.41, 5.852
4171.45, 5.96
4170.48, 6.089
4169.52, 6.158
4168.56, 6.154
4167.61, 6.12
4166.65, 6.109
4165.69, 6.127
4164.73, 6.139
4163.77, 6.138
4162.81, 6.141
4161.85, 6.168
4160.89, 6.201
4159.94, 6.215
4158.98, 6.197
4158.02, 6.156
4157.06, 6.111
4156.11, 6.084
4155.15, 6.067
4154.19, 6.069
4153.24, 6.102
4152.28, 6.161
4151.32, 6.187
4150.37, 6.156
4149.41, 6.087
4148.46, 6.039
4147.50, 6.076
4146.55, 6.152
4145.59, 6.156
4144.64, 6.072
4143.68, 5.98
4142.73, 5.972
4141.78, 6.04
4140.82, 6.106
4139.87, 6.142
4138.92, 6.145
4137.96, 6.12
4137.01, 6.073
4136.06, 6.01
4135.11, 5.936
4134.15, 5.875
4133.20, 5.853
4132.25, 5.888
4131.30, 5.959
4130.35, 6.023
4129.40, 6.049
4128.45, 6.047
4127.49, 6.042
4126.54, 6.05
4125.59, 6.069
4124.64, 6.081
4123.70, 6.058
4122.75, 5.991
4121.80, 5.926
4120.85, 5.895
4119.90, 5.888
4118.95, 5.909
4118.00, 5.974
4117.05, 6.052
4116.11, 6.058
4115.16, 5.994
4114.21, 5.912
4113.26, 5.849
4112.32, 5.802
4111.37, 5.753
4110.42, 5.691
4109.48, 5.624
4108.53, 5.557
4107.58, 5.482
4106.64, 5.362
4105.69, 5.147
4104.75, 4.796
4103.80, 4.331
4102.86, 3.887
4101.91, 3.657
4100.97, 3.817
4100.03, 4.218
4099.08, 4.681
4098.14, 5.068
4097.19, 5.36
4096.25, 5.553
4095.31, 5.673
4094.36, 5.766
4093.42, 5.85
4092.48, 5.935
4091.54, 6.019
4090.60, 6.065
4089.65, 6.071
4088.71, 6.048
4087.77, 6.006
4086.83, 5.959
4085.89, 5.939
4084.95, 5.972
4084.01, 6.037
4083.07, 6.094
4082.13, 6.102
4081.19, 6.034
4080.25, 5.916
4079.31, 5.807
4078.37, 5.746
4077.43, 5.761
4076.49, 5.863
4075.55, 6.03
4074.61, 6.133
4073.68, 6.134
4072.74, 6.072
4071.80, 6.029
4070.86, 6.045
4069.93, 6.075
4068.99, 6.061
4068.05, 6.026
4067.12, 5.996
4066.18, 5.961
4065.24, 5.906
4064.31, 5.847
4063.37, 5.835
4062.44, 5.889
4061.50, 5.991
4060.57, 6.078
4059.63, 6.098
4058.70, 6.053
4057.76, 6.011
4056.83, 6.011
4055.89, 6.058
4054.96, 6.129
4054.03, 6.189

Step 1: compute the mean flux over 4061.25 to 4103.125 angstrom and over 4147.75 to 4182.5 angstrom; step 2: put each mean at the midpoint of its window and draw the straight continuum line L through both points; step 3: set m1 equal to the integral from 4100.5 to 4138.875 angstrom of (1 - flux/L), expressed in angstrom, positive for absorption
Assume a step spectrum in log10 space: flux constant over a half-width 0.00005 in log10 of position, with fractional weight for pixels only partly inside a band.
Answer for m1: 1.4 angstrom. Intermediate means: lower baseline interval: 5.72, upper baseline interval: 6.09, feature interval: 5.67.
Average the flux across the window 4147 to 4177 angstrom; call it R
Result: 6.09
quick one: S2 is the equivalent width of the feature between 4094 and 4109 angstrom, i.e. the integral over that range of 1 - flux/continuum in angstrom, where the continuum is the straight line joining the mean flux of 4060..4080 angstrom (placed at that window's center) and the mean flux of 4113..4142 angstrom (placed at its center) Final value 2.7 angstrom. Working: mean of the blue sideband 5.97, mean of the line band 4.89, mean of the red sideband 6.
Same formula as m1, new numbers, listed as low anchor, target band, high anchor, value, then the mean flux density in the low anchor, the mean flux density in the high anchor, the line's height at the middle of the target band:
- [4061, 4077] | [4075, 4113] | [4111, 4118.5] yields 2.8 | 6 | 5.93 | 5.96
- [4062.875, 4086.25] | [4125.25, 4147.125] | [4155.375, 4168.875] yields 0.2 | 5.98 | 6.15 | 6.1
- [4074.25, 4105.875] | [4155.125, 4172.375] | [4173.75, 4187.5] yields -0.6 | 5.51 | 6.03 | 5.93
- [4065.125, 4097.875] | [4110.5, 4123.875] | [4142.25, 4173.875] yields 0.2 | 5.94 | 6.1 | 6.01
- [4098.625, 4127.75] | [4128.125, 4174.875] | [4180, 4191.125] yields -2.6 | 5.47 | 6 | 5.75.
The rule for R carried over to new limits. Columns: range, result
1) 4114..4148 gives 6.02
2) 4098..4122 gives 5.32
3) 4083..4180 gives 5.85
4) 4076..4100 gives 5.78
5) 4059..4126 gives 5.72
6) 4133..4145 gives 6.03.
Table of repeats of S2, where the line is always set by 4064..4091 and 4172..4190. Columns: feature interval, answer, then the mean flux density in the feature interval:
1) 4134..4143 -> -0.1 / 6.05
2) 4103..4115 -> 1.2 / 5.41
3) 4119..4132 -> 0.0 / 6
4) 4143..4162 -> -0.4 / 6.12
